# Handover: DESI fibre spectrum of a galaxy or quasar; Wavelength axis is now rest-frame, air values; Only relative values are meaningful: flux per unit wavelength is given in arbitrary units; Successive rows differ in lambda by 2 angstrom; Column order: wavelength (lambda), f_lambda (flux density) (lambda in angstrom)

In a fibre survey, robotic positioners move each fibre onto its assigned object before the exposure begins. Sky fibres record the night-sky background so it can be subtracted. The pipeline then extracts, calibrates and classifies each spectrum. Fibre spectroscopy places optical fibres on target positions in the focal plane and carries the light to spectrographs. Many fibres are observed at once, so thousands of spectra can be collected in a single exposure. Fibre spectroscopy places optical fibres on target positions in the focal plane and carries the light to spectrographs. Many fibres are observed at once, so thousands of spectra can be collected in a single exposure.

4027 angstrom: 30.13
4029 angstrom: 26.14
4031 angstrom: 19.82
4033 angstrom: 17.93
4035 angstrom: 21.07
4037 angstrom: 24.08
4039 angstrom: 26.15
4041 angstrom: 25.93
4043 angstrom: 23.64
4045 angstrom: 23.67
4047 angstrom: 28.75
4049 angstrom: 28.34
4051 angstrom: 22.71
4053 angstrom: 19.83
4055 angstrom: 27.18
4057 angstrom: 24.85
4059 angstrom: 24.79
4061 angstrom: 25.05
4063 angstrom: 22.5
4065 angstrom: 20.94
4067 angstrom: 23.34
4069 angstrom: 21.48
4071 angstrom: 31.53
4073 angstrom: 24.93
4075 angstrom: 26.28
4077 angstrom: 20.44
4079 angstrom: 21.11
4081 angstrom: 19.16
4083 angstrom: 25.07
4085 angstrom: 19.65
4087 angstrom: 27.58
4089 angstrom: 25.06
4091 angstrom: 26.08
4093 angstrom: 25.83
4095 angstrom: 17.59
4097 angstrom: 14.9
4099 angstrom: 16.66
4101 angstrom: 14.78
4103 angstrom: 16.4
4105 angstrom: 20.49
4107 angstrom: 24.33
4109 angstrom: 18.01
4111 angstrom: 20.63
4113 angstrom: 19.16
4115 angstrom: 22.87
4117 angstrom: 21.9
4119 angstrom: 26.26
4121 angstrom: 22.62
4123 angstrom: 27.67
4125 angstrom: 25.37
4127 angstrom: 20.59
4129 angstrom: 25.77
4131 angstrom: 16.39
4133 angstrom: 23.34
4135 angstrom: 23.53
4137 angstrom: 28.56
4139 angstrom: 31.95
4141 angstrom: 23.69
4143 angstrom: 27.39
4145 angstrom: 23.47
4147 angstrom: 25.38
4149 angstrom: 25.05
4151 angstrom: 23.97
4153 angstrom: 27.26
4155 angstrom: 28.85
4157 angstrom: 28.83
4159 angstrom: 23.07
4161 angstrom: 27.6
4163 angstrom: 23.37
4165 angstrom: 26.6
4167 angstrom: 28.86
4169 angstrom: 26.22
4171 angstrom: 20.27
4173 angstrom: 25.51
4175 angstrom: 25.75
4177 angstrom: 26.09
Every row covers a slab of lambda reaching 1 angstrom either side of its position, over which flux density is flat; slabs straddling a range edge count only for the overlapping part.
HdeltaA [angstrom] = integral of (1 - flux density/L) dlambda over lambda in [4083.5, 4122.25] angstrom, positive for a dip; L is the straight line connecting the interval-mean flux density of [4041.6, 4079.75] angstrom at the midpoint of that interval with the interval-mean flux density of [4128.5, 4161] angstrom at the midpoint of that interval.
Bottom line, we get 5.8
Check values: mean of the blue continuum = 24.3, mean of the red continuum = 25.5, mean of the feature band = 21.2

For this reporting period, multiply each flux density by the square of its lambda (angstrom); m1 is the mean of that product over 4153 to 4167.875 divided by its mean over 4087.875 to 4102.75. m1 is 1.4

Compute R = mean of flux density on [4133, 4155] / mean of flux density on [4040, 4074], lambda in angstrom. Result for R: 1.06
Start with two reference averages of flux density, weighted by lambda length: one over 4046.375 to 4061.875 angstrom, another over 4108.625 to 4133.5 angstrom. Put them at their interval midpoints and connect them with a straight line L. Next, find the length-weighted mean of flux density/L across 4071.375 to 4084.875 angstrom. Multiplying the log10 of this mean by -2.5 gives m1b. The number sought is 0.05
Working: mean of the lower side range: 25.1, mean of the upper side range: 22.4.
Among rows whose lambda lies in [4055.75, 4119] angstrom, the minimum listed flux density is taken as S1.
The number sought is 14.78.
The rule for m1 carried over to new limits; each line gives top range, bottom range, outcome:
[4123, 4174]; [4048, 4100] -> 1.13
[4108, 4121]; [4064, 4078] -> 0.91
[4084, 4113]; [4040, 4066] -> 0.86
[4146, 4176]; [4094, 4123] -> 1.32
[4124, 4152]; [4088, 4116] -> 1.24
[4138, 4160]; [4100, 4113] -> 1.40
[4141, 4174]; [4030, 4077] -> 1.12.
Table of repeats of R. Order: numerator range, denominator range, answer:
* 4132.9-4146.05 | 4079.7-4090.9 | 1.12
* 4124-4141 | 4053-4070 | 1.04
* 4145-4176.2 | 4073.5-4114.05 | 1.22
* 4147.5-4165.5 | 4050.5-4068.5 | 1.11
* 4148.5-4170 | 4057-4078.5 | 1.09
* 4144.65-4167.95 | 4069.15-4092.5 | 1.08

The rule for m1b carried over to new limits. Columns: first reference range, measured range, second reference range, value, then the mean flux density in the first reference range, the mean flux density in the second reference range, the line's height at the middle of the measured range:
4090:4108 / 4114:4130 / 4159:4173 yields -0.12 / 19.7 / 25.3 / 21.6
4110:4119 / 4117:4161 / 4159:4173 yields -0.08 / 21.7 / 25.3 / 23.4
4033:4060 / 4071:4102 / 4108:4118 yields 0.01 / 24.4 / 20.5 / 22.1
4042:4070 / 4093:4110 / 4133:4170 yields 0.34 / 24.1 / 26.2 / 25.1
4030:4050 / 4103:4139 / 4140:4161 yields 0.11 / 23.9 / 25.8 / 25.3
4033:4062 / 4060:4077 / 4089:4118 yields -0.07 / 24.5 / 20.1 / 22.9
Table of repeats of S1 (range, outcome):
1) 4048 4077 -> 19.83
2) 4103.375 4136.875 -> 16.39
